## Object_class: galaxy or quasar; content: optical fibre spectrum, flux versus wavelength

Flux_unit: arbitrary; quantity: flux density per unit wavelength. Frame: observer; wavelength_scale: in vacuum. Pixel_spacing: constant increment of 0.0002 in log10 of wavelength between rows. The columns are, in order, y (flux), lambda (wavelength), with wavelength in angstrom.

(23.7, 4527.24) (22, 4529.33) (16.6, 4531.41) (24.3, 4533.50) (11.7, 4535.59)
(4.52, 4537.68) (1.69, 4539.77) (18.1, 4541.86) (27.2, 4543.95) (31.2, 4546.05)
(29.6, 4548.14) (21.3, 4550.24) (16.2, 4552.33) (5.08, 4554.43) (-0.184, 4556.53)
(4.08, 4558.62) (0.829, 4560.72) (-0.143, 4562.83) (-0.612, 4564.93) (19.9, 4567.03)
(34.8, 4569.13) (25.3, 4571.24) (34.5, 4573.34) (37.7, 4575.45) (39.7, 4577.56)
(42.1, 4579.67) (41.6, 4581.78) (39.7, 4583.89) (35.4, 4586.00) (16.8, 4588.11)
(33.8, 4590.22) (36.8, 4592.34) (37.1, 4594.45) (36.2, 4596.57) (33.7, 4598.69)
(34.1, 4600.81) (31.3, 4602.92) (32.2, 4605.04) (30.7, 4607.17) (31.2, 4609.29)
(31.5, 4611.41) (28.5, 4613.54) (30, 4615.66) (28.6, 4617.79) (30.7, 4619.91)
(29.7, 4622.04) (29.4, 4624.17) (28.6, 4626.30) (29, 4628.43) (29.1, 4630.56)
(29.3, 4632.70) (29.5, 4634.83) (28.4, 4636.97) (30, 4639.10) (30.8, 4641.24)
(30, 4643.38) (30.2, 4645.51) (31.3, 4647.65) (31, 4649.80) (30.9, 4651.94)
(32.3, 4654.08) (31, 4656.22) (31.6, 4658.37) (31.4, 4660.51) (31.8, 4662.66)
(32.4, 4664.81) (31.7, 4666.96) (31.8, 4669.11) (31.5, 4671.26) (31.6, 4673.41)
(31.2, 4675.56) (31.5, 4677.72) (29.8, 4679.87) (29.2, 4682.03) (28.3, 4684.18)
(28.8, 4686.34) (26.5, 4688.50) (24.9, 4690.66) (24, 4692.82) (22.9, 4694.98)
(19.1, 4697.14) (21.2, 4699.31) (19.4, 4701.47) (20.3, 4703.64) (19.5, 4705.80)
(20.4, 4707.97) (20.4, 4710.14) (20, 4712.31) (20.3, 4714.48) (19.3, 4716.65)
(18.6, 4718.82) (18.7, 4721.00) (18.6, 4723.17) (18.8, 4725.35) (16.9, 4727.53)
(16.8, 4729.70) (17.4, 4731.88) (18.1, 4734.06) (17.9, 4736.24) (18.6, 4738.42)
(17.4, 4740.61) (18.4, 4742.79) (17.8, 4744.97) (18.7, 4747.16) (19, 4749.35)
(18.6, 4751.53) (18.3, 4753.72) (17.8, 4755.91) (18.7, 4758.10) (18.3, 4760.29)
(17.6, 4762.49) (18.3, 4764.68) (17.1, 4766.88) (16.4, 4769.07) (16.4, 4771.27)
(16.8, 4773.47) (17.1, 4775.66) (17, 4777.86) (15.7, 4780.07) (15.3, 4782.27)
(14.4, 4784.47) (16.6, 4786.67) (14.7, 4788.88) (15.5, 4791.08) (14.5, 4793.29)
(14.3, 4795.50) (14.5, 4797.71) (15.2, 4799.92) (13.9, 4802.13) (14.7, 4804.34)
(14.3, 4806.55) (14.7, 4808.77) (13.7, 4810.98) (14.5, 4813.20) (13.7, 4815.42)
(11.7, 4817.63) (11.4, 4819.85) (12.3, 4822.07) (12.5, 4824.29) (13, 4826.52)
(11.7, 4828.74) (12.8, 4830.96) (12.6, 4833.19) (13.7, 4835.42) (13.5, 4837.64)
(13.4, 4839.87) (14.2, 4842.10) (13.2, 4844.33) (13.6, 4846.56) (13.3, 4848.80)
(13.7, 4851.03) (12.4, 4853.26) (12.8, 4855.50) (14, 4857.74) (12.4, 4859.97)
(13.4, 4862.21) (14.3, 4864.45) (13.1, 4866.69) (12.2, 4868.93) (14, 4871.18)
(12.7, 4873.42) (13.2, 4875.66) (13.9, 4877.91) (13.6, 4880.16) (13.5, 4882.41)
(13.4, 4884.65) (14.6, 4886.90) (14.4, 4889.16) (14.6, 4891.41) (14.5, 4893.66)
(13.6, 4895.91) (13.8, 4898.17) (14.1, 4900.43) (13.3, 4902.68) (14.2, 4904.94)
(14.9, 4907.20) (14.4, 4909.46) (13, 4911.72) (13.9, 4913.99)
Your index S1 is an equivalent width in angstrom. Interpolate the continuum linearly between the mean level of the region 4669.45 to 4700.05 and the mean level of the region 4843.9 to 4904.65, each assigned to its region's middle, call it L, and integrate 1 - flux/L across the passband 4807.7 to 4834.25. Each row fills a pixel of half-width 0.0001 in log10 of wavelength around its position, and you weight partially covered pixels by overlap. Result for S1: 6.9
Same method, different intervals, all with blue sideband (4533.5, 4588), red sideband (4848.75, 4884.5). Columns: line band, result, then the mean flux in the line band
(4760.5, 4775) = -1.3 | 17.2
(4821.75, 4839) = 1.7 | 12.8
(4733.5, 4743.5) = -1.0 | 18.1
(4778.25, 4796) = 0.0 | 15.2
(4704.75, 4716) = -1.9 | 20.1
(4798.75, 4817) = 0.6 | 14.3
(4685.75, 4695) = -4.1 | 25.5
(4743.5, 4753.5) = -1.4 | 18.5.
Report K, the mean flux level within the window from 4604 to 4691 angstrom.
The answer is 30.2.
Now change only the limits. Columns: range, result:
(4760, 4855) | 14.5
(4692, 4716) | 20.6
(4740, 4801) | 16.8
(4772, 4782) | 16.5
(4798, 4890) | 13.4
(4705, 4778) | 18.2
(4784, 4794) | 15.2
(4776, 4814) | 15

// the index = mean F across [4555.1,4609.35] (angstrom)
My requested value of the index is 27.1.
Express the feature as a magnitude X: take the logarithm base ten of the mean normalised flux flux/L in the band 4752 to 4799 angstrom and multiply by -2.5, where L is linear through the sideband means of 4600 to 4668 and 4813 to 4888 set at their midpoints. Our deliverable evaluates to 0.17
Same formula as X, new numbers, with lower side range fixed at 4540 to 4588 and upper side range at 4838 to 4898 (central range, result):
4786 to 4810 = 0.06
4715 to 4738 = -0.03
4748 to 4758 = -0.10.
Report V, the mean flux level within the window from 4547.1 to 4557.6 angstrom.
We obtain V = 14.4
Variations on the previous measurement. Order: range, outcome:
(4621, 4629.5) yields 29.2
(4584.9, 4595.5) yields 32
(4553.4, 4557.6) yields 2.45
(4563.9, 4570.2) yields 18.1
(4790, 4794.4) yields 15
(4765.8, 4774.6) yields 16.7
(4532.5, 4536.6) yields 18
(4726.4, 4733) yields 17.1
